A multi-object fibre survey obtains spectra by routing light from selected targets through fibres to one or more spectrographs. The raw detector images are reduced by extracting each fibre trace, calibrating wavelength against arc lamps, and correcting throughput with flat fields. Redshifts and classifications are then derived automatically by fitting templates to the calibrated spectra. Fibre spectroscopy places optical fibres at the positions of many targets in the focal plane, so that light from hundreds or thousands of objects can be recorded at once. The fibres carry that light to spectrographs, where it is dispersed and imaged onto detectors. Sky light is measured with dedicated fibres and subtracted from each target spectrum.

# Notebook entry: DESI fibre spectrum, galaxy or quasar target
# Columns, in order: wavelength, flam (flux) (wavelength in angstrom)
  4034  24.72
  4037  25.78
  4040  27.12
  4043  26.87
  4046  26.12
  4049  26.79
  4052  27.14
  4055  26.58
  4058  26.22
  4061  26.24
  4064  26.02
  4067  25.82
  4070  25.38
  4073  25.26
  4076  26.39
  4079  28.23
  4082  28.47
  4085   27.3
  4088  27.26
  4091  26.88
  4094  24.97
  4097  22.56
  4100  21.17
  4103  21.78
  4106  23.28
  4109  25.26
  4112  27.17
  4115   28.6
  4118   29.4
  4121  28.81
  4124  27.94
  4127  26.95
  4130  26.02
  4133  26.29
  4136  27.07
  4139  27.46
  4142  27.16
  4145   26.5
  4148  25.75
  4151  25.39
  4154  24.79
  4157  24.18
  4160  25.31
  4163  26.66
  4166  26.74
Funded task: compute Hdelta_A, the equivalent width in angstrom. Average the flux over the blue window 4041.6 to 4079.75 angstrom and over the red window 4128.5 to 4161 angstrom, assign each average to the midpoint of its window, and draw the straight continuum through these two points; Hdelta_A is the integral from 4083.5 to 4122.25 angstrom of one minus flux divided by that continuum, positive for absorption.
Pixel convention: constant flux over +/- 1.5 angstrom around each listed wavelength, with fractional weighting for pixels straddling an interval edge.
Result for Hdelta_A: 0.7 angstrom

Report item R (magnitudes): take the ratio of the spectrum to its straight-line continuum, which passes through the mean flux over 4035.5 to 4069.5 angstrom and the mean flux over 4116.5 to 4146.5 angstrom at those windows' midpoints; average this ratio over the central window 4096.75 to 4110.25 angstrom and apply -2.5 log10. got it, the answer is 0.18 mag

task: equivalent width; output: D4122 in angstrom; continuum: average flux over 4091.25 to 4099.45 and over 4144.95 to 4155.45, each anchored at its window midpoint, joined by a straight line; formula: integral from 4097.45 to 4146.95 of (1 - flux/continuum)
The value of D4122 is -3.0 angstrom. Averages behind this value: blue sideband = 23.9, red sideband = 25.5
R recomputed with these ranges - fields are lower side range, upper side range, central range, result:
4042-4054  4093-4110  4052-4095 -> -0.07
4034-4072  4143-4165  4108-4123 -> -0.08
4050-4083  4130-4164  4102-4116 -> 0.04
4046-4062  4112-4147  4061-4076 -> 0.04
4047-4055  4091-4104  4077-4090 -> -0.15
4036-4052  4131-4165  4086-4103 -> 0.08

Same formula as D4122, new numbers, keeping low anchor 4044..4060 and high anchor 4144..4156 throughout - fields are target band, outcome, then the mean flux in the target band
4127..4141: -0.6 angstrom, 26.8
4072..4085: -0.4 angstrom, 27.2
